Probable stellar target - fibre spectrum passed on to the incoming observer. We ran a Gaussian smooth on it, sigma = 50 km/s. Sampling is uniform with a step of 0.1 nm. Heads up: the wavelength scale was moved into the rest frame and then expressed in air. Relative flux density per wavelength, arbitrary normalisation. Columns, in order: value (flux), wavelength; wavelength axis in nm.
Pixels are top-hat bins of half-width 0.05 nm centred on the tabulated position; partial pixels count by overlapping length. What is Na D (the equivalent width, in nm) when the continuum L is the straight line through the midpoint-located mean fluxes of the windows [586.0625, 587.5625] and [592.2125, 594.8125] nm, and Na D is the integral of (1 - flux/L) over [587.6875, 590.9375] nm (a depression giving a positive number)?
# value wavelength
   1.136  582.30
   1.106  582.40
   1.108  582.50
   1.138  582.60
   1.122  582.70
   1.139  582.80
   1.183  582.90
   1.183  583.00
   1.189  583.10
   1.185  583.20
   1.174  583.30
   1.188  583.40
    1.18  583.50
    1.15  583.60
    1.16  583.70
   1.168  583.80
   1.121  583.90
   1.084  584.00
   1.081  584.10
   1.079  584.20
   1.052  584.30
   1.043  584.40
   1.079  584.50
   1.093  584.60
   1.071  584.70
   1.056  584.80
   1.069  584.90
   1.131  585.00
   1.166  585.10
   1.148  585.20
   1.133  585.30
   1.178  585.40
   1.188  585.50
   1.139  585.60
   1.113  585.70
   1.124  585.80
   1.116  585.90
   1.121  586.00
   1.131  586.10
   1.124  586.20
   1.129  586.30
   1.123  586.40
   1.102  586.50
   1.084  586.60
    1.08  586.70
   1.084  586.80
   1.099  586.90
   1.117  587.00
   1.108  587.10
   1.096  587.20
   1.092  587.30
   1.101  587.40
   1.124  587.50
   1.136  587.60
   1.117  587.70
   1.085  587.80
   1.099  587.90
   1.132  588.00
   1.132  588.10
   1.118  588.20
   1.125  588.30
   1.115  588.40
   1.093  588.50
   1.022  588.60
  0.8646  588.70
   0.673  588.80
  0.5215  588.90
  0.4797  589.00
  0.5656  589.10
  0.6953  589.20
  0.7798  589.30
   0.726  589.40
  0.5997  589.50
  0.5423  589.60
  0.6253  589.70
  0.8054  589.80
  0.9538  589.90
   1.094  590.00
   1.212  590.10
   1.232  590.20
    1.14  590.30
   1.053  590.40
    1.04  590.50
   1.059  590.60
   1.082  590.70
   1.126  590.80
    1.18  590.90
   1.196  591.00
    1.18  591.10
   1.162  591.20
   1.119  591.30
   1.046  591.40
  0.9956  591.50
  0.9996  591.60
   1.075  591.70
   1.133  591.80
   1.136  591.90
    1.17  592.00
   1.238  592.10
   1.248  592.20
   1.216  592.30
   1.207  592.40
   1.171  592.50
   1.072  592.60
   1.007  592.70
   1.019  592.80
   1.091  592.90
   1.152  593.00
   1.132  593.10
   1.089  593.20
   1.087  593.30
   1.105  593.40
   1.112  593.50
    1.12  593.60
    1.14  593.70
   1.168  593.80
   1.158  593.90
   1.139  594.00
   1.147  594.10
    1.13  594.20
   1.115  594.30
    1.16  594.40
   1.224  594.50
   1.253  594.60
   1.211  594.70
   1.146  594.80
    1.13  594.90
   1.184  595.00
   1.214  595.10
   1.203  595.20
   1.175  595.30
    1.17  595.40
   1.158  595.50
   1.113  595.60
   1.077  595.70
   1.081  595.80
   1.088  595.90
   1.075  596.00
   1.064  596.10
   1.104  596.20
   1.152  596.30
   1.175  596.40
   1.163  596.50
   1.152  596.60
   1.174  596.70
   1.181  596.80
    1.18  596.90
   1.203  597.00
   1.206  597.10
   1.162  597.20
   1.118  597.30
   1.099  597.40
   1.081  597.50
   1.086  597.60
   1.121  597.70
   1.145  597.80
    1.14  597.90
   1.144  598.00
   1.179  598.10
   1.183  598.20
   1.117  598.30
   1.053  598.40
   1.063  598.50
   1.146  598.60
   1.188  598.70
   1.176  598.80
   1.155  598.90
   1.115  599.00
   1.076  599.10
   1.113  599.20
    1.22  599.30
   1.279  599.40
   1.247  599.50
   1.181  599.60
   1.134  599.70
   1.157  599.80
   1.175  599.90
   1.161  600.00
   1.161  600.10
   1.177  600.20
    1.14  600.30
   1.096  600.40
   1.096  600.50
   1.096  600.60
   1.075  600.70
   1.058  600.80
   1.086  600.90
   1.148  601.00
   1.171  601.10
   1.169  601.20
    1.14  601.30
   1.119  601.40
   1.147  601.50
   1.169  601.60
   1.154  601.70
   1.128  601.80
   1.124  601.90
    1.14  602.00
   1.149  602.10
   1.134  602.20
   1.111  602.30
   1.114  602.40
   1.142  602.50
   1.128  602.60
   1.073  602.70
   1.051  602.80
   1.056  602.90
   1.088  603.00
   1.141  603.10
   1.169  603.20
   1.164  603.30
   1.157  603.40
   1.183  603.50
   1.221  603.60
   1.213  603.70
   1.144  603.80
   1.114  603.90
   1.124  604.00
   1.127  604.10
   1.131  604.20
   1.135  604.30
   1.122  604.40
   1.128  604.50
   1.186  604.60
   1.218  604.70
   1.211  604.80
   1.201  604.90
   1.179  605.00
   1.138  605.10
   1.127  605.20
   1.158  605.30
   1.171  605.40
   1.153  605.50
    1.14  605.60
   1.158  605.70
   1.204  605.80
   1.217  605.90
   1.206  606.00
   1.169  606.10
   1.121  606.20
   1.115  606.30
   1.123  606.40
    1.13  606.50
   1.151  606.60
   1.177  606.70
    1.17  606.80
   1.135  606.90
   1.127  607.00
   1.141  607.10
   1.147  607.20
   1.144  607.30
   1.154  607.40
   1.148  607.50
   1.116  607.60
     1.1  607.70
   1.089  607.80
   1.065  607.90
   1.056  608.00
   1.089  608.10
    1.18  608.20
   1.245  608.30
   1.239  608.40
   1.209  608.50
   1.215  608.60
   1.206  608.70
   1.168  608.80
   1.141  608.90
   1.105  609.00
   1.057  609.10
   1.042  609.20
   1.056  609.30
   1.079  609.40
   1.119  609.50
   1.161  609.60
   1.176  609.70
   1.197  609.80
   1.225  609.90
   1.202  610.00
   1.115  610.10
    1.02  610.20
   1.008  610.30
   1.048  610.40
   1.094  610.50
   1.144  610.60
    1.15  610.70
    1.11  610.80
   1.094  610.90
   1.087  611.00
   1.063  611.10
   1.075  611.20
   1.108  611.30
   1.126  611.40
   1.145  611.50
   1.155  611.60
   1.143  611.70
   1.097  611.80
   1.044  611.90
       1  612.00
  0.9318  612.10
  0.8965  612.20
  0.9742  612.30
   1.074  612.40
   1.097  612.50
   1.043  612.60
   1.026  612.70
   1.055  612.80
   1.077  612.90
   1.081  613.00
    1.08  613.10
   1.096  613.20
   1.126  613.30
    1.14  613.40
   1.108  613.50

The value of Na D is 0.521 nm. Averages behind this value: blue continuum 1.11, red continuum 1.14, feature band 0.939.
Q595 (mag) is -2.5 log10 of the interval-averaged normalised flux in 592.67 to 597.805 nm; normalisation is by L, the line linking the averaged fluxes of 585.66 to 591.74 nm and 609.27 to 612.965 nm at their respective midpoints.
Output -0.10 mag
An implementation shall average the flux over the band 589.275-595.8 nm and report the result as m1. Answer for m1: 1.09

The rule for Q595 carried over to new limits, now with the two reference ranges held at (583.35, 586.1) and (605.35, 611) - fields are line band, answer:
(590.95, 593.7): 0.00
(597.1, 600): -0.02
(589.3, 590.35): 0.26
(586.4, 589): 0.08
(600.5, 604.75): 0.00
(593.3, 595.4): -0.03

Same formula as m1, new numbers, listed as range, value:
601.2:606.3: 1.15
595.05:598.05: 1.14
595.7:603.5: 1.14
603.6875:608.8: 1.15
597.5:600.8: 1.14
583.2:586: 1.12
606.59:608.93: 1.15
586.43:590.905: 0.983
